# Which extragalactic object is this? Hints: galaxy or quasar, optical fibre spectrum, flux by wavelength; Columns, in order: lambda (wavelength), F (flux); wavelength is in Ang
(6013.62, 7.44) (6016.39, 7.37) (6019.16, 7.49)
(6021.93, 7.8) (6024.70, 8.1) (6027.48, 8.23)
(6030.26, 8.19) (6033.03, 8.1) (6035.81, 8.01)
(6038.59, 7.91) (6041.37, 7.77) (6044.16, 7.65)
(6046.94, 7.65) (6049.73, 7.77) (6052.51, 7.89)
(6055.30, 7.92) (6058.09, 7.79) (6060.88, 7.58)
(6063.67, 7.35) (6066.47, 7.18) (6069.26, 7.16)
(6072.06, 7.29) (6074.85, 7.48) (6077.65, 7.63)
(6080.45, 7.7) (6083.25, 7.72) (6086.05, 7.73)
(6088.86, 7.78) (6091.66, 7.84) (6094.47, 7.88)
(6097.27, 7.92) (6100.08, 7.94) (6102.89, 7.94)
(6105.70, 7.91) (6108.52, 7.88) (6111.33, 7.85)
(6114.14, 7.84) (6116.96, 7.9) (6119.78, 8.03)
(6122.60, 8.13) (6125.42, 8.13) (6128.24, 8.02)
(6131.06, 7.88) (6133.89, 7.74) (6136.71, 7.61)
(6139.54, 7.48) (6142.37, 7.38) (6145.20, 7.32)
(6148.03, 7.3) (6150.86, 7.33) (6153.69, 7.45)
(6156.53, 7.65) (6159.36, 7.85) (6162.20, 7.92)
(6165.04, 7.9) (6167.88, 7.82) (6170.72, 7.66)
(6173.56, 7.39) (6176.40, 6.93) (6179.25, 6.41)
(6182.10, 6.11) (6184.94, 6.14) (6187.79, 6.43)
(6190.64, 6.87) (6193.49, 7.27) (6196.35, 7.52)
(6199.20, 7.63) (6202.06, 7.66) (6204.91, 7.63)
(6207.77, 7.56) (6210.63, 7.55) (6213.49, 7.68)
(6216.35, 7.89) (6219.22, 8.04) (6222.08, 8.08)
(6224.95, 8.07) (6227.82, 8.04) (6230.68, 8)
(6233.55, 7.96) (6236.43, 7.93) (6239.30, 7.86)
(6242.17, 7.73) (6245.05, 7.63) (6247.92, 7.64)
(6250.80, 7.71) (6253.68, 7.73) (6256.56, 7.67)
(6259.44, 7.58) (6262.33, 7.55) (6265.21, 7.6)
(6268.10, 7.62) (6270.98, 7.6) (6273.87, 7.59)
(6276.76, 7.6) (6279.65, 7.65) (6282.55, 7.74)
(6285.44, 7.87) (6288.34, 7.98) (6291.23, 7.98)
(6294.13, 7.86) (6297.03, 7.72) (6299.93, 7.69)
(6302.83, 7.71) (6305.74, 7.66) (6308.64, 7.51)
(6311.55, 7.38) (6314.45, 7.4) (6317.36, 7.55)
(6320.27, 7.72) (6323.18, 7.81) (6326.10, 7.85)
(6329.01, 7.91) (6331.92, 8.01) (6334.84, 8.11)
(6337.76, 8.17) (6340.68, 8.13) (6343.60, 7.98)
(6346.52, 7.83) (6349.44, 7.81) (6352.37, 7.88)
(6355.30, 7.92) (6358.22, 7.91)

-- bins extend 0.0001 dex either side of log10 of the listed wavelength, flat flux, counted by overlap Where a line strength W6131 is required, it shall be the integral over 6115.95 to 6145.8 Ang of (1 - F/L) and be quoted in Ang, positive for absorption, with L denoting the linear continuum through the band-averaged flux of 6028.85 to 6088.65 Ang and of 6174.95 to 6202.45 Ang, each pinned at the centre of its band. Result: -2.3 Ang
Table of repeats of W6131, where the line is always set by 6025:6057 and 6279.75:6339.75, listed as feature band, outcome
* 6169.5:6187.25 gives 2.50 Ang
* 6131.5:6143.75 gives 0.45 Ang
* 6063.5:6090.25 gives 1.33 Ang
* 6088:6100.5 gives 0.04 Ang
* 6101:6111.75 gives -0.02 Ang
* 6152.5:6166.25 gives 0.18 Ang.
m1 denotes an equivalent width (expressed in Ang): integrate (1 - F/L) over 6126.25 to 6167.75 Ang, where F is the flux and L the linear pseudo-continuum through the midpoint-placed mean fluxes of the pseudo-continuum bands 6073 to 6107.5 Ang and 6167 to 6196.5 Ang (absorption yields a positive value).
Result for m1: -2.28 Ang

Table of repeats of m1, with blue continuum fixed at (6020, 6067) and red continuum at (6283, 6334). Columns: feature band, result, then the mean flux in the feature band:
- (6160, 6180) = 0.8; 7.48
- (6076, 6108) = 0.0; 7.82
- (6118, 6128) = -0.4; 8.08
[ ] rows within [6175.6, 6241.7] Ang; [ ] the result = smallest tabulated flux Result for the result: 6.11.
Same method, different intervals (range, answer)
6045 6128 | 7.16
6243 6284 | 7.55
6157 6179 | 6.93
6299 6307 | 7.66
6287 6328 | 7.38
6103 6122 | 7.84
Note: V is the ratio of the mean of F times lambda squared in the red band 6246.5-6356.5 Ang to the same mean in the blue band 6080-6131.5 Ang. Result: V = 1.05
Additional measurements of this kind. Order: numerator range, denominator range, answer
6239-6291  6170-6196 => 1.16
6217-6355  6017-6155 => 1.07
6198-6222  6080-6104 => 1.03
